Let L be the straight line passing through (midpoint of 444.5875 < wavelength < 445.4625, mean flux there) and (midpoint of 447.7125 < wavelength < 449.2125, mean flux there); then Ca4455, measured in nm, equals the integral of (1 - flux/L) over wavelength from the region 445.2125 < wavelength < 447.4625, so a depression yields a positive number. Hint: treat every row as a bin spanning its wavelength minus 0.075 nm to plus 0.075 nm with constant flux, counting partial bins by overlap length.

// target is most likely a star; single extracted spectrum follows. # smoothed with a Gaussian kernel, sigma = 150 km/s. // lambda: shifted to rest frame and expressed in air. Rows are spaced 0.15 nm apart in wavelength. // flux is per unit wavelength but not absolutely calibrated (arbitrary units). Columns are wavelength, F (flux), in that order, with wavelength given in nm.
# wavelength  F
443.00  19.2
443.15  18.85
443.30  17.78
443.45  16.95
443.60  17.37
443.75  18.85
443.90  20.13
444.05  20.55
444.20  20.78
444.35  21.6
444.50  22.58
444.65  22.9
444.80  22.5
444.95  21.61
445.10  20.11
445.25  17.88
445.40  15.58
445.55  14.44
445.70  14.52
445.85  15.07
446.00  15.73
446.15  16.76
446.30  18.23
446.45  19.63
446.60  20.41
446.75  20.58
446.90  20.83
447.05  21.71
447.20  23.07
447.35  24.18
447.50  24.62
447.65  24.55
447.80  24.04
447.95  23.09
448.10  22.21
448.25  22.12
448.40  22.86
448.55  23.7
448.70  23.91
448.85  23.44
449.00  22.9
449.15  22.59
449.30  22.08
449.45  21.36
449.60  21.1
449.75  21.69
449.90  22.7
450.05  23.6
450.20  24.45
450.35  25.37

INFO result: 0.279 nm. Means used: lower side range 20.1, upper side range 23.1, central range 18.7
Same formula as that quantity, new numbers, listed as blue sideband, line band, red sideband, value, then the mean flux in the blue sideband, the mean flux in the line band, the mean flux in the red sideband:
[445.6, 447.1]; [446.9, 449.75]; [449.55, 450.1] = -0.34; 18.2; 22.9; 22.3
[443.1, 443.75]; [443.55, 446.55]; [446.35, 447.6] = 0.11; 17.8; 18.9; 21.9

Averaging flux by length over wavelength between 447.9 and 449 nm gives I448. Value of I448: 23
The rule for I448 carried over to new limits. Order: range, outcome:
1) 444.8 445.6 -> 18.5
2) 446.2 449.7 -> 22.3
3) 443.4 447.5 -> 19.5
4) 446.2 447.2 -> 20.4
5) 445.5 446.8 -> 17.3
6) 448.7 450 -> 22.4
